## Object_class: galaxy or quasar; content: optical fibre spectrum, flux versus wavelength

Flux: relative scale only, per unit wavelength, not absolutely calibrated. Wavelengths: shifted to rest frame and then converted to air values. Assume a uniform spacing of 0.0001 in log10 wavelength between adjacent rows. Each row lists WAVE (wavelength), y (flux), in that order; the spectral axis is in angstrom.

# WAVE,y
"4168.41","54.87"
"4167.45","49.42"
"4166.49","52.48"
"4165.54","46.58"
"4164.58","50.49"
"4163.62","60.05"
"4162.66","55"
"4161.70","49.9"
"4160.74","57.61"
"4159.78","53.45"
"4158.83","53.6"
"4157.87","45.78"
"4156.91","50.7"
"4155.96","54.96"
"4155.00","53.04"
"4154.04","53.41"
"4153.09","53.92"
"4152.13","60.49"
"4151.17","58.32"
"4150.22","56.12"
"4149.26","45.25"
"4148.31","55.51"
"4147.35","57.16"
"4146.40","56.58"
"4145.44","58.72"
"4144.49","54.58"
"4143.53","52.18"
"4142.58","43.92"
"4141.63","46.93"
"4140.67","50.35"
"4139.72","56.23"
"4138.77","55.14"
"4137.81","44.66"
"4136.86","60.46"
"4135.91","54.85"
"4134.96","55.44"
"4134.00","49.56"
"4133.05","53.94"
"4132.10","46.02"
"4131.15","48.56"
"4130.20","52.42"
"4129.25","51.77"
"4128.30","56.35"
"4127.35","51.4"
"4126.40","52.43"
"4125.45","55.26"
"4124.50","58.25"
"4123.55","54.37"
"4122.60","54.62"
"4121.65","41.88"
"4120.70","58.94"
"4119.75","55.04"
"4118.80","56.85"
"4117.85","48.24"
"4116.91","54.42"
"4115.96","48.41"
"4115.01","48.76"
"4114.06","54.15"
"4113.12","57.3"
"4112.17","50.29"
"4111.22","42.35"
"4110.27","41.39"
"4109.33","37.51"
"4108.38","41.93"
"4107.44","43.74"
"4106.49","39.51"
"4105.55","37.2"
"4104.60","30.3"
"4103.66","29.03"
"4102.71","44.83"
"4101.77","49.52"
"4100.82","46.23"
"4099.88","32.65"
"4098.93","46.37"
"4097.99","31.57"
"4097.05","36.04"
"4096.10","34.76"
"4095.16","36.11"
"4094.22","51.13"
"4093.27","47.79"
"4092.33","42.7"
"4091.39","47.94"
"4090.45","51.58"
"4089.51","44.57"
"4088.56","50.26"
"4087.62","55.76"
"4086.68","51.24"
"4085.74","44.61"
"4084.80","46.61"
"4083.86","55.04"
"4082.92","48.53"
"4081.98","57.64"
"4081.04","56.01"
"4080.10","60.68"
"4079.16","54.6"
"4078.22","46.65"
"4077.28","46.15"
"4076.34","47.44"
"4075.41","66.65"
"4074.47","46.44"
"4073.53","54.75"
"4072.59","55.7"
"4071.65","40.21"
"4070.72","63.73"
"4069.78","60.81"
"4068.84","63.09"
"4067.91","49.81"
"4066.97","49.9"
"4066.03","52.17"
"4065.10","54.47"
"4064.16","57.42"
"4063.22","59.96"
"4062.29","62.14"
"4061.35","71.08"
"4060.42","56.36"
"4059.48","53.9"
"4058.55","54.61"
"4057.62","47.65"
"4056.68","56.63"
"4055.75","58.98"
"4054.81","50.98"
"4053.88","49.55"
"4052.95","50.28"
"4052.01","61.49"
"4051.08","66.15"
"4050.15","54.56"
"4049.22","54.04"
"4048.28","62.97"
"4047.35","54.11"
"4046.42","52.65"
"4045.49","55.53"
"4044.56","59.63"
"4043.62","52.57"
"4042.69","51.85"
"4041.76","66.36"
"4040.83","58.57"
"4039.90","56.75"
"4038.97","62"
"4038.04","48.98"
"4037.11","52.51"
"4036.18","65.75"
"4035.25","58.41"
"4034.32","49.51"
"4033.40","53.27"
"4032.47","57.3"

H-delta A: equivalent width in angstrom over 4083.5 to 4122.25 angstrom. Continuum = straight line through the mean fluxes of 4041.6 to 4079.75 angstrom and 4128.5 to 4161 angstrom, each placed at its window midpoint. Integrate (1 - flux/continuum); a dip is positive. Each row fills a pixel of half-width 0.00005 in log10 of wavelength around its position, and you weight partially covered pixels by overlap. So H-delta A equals 6.2 angstrom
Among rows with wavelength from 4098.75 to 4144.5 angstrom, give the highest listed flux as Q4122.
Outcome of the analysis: 60.46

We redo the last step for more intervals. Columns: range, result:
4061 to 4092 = 71.08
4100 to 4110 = 49.52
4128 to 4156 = 60.49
